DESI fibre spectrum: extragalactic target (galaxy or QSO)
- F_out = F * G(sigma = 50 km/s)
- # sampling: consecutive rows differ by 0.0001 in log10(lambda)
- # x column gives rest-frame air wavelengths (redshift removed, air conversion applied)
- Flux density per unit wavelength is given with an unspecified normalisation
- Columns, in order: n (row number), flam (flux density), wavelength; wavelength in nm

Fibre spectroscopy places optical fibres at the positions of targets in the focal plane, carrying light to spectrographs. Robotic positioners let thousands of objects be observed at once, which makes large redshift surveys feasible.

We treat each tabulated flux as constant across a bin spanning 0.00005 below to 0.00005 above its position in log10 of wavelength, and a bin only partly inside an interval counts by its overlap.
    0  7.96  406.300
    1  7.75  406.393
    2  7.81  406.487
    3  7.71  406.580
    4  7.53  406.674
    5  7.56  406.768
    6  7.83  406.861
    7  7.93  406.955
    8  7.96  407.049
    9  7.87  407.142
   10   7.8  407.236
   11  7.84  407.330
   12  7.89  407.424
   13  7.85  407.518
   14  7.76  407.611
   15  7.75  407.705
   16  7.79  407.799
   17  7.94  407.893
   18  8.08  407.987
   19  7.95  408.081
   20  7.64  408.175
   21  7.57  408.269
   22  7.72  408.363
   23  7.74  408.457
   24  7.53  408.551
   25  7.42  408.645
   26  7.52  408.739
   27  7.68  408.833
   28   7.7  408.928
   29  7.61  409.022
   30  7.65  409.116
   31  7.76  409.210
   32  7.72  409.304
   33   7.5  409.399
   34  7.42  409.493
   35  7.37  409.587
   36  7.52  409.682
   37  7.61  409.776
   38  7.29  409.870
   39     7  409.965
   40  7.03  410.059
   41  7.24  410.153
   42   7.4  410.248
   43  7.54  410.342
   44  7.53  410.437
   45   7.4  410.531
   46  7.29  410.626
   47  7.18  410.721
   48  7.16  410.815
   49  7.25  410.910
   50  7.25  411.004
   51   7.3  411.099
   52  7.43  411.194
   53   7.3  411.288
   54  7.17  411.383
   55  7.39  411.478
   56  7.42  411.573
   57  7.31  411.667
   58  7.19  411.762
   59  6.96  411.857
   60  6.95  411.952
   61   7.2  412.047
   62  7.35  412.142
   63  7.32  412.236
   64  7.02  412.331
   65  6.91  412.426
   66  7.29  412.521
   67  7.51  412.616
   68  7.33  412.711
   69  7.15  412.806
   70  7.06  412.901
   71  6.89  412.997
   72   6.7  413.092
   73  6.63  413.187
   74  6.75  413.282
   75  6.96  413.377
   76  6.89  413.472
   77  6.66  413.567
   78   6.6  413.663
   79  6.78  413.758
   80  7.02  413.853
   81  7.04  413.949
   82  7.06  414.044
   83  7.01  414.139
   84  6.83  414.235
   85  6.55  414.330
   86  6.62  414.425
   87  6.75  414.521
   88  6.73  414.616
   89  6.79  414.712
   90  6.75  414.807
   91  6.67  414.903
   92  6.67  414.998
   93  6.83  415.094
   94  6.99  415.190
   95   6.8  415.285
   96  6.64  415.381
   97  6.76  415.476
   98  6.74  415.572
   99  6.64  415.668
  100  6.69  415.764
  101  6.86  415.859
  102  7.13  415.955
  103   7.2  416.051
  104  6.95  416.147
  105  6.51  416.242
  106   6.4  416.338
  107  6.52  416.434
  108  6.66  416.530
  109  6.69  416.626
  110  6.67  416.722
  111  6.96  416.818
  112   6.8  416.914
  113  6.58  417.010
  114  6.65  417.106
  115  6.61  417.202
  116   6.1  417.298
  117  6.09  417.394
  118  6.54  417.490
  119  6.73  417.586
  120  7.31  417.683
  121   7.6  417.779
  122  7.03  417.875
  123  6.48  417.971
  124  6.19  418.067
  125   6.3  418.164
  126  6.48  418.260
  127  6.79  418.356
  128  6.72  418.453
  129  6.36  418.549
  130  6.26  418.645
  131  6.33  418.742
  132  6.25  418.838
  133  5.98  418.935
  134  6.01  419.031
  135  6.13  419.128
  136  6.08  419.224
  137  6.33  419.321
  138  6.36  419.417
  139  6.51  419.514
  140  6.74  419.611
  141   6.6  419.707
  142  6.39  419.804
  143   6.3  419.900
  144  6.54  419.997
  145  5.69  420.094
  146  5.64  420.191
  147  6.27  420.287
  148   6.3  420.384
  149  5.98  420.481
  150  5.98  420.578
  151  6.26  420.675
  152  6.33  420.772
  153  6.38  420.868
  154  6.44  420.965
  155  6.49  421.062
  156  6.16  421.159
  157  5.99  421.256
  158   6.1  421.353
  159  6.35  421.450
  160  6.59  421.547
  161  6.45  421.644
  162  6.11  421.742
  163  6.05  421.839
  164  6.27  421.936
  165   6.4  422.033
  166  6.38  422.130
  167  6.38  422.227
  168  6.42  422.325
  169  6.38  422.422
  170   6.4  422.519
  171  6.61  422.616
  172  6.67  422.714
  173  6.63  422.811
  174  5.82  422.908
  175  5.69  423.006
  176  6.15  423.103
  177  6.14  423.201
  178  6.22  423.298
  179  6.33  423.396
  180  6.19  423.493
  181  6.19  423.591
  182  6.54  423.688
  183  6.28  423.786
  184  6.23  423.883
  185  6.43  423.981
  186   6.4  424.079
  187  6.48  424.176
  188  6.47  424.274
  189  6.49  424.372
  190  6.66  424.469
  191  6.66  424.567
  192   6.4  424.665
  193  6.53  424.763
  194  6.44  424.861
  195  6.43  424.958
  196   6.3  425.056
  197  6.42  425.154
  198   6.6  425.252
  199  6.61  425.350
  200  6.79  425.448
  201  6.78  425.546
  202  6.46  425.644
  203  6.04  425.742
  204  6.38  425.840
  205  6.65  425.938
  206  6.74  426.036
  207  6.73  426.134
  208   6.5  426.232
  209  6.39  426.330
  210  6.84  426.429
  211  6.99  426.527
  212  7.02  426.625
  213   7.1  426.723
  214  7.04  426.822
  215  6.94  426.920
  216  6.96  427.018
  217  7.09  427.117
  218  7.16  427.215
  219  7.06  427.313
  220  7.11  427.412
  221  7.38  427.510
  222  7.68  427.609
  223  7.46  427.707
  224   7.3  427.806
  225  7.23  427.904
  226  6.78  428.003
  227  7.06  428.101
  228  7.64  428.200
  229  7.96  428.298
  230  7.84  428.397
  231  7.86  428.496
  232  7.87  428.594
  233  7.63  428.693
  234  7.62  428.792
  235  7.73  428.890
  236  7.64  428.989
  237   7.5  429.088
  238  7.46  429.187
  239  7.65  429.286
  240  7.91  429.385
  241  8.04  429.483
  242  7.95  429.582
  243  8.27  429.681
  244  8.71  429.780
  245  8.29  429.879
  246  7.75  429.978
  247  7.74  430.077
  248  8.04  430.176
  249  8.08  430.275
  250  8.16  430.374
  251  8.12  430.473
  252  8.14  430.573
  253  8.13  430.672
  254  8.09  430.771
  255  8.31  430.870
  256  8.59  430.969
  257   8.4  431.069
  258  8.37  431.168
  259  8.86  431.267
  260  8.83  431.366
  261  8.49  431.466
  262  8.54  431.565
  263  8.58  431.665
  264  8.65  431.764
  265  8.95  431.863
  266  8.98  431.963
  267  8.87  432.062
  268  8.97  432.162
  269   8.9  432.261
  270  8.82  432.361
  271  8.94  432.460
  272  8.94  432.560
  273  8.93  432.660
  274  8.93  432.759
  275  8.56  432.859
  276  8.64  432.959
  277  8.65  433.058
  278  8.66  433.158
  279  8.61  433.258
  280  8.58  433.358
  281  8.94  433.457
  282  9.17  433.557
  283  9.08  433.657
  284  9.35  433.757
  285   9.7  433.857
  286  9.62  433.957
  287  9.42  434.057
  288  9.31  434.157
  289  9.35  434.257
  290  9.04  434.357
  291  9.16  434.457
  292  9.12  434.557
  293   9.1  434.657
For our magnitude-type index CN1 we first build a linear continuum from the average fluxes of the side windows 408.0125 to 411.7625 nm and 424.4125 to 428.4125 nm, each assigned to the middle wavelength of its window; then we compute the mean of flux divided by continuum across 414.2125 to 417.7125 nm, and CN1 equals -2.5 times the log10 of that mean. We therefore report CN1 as 0.082 mag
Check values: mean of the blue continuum 7.45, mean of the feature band 6.71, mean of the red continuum 6.87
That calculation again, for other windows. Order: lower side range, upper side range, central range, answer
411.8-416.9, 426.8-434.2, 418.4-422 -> 0.17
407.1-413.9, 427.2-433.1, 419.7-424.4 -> 0.24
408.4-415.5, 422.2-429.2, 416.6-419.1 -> 0.07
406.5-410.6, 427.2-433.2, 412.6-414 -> 0.12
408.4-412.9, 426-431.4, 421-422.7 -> 0.19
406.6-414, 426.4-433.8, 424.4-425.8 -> 0.21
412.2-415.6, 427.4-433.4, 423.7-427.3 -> 0.18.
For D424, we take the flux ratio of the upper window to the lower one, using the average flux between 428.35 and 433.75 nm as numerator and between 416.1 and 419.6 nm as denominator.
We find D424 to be 1.3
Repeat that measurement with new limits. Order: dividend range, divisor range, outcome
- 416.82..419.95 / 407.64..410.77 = 0.86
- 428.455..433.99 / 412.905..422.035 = 1.29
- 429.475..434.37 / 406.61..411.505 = 1.15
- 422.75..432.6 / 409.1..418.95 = 1.06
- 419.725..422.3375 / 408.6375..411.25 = 0.84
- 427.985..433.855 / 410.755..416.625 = 1.20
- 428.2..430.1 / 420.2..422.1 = 1.26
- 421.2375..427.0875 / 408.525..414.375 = 0.90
